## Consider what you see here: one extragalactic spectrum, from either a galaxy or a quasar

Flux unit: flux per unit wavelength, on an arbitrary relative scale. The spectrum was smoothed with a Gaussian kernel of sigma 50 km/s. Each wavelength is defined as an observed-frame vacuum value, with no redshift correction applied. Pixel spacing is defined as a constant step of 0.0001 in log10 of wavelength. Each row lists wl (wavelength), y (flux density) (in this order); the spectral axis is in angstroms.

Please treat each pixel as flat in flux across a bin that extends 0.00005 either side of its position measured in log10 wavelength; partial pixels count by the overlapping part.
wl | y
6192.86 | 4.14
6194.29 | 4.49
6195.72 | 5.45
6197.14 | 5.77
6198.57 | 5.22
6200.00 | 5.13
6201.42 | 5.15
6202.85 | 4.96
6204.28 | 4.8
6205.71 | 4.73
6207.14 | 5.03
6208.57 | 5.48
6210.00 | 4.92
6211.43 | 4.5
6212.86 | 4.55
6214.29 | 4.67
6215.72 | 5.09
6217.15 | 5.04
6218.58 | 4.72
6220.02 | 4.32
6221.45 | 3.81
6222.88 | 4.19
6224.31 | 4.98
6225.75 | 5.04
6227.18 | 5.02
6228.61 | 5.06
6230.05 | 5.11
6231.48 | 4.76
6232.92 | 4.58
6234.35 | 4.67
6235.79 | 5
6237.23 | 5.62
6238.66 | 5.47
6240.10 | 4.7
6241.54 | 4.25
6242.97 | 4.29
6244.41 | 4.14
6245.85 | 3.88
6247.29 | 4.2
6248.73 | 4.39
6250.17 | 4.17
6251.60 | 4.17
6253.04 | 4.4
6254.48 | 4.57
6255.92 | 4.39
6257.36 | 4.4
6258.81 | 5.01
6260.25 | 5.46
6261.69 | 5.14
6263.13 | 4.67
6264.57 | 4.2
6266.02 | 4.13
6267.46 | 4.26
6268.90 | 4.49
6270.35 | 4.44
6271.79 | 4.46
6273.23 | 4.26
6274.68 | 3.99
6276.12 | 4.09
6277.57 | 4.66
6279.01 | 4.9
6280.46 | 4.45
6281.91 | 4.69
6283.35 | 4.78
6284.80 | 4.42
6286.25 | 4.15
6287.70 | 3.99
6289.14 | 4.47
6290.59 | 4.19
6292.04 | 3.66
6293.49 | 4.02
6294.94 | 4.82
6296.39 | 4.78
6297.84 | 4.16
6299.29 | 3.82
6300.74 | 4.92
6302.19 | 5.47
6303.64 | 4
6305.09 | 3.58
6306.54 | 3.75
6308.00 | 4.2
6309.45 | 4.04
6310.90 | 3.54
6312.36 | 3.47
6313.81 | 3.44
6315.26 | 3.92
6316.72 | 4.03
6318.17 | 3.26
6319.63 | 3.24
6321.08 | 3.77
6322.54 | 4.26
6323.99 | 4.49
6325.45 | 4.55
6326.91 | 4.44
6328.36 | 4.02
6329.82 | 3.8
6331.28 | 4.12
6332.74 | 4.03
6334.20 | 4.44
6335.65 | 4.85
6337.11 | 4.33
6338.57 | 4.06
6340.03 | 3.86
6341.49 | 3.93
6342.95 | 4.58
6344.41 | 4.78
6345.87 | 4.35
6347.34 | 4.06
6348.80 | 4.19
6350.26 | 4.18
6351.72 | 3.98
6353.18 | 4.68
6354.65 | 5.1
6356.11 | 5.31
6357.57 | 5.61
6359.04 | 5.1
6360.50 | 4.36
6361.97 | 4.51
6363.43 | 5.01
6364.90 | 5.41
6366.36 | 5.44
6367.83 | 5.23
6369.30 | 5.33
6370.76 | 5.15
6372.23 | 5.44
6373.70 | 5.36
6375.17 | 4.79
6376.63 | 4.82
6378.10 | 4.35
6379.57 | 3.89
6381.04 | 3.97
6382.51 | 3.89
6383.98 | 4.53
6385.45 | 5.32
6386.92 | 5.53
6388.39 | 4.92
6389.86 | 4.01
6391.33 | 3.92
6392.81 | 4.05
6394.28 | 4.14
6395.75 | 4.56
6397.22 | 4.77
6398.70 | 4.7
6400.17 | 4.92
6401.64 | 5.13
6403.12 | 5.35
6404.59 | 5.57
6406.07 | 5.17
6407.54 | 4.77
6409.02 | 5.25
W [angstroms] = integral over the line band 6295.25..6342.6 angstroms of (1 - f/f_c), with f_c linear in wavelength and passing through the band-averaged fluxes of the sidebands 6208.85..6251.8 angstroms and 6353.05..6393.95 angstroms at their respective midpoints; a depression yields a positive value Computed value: 6.6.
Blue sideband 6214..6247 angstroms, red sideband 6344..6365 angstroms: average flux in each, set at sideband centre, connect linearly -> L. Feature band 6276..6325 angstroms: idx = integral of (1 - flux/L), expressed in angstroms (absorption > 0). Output 5.6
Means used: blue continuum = 4.71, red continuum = 4.69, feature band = 4.16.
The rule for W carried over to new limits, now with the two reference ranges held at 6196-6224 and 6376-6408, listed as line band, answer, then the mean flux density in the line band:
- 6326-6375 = 0.57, 4.64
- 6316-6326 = 1.69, 3.93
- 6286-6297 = 1.17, 4.26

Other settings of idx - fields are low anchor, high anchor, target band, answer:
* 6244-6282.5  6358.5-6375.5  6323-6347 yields 3.0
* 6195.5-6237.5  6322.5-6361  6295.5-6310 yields 0.9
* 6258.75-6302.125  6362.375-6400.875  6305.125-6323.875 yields 3.3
